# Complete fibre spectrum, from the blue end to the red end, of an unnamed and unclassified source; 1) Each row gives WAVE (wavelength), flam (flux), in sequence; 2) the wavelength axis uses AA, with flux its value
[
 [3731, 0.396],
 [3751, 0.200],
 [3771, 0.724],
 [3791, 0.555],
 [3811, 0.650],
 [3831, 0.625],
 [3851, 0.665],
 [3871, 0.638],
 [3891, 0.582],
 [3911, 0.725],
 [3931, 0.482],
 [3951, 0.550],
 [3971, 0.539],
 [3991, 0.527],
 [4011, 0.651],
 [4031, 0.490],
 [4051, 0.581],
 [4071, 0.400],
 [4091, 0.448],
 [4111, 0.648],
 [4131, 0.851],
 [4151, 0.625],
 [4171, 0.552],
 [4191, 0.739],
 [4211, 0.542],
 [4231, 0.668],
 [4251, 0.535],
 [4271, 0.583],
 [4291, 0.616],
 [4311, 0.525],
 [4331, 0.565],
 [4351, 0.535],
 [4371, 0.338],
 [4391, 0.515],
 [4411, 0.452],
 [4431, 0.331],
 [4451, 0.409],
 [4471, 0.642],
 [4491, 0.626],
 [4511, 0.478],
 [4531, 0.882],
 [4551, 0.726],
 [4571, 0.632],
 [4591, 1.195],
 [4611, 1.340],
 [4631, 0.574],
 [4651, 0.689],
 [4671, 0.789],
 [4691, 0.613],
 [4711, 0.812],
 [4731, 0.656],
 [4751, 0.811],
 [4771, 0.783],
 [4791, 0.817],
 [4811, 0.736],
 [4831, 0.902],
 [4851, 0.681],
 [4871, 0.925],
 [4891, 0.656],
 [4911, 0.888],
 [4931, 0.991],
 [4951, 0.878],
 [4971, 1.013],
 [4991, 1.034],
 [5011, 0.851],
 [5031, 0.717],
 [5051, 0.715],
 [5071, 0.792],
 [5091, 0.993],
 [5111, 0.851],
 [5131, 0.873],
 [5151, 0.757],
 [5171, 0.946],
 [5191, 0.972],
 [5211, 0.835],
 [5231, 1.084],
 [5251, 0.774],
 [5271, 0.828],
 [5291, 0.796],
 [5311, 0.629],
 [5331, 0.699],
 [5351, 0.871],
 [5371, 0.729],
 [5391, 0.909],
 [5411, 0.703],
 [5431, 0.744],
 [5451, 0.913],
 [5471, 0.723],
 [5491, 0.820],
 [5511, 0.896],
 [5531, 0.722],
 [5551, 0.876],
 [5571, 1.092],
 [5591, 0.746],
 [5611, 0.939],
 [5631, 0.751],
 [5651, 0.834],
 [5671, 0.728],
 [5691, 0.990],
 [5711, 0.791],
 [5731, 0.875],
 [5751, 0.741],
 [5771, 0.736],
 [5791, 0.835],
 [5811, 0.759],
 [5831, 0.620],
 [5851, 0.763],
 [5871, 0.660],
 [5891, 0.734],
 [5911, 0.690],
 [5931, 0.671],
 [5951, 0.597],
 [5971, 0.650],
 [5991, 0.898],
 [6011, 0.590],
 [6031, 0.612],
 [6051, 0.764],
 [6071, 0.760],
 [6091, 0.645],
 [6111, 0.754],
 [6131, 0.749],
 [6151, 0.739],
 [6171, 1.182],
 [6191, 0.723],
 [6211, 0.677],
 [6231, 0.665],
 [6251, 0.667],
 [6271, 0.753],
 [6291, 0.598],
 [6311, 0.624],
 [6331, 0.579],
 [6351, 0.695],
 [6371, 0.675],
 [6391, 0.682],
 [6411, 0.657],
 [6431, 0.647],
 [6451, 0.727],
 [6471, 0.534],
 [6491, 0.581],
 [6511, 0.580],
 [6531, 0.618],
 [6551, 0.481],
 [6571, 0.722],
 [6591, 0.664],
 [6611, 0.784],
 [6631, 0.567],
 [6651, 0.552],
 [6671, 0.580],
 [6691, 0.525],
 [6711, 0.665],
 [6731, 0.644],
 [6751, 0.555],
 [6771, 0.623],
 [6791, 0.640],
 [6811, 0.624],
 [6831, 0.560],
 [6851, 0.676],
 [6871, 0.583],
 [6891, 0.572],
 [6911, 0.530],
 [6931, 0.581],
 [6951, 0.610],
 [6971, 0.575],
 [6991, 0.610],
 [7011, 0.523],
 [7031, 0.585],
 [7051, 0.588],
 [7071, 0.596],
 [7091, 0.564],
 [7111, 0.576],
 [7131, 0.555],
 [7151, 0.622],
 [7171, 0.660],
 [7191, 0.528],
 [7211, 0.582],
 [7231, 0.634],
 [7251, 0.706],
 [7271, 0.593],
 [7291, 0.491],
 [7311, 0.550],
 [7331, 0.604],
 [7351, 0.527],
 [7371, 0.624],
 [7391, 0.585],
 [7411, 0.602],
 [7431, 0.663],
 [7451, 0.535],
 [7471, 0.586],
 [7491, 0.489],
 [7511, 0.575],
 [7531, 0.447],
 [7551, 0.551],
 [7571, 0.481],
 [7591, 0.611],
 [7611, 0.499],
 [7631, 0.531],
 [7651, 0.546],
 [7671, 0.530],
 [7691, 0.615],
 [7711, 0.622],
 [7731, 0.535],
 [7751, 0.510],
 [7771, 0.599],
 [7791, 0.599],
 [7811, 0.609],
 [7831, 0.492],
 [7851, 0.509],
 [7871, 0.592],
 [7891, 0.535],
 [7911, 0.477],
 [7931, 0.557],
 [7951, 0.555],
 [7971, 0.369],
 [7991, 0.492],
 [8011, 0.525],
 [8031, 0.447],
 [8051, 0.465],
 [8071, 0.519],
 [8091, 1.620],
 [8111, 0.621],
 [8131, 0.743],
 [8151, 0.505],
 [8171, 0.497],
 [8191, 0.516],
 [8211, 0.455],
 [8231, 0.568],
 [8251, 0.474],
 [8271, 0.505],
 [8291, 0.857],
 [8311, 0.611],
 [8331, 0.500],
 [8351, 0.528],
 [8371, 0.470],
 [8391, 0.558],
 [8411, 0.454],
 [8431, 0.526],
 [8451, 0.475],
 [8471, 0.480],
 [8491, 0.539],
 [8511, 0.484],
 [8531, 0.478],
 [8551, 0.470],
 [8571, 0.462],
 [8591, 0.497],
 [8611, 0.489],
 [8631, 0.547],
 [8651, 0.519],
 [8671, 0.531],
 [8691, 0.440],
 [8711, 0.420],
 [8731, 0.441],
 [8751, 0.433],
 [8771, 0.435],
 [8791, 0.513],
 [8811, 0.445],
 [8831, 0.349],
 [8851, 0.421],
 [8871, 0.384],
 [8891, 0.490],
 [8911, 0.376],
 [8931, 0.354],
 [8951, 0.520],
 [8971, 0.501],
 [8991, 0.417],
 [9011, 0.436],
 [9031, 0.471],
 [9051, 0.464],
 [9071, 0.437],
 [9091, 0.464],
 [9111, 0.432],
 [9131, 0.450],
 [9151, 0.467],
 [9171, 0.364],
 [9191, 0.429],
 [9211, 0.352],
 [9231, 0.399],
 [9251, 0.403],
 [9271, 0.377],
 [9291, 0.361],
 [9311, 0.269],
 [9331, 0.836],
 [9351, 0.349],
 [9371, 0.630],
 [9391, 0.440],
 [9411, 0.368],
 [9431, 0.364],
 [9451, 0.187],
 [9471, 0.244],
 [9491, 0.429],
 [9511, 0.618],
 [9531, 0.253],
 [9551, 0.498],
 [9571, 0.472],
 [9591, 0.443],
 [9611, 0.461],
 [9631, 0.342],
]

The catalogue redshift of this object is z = 0.23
